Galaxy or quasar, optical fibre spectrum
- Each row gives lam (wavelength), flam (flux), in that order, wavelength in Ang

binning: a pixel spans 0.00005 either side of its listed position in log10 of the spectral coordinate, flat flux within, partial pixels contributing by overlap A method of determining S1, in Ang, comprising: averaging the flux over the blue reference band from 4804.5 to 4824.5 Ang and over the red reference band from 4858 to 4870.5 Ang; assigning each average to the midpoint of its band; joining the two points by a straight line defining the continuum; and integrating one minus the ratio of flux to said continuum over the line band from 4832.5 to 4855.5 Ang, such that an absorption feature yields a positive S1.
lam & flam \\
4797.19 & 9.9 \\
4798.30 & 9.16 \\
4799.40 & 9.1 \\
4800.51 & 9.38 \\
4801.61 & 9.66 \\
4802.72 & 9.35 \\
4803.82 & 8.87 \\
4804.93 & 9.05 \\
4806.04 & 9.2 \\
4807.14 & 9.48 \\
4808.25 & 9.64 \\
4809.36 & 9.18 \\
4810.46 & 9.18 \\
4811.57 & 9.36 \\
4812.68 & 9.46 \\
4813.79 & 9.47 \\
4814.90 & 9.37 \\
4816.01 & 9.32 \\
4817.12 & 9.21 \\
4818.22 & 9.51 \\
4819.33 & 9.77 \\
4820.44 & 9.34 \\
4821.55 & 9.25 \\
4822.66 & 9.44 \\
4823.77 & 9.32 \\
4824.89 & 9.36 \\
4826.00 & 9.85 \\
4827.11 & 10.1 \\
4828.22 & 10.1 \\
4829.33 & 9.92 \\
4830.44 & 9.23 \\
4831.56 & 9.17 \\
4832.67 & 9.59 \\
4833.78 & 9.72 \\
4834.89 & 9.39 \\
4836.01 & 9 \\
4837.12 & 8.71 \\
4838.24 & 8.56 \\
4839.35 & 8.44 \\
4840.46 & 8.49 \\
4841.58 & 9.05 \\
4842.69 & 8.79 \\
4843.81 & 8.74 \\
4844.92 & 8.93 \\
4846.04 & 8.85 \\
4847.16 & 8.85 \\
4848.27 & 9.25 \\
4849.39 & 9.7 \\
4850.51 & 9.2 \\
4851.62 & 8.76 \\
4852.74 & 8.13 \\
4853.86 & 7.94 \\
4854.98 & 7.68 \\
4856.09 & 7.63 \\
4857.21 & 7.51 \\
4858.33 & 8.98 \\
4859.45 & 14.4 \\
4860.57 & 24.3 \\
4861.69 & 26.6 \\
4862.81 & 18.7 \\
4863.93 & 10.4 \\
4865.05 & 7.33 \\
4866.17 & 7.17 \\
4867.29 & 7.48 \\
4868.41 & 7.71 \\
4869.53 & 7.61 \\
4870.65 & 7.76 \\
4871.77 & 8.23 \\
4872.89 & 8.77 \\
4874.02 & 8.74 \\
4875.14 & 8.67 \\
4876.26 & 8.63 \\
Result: 5.0 Ang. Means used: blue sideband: 9.36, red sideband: 12.7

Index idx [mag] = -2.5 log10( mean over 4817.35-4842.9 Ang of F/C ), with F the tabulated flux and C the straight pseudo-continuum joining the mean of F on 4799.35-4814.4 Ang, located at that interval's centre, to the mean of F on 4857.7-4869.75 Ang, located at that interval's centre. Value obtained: 0.16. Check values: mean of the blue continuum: 9.32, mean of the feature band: 9.32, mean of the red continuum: 12.9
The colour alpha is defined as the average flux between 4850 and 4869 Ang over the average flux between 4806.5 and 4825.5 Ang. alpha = 1.2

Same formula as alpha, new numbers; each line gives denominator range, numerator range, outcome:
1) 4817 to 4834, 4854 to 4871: 1.19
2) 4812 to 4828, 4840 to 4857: 0.91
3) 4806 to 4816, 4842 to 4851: 0.96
